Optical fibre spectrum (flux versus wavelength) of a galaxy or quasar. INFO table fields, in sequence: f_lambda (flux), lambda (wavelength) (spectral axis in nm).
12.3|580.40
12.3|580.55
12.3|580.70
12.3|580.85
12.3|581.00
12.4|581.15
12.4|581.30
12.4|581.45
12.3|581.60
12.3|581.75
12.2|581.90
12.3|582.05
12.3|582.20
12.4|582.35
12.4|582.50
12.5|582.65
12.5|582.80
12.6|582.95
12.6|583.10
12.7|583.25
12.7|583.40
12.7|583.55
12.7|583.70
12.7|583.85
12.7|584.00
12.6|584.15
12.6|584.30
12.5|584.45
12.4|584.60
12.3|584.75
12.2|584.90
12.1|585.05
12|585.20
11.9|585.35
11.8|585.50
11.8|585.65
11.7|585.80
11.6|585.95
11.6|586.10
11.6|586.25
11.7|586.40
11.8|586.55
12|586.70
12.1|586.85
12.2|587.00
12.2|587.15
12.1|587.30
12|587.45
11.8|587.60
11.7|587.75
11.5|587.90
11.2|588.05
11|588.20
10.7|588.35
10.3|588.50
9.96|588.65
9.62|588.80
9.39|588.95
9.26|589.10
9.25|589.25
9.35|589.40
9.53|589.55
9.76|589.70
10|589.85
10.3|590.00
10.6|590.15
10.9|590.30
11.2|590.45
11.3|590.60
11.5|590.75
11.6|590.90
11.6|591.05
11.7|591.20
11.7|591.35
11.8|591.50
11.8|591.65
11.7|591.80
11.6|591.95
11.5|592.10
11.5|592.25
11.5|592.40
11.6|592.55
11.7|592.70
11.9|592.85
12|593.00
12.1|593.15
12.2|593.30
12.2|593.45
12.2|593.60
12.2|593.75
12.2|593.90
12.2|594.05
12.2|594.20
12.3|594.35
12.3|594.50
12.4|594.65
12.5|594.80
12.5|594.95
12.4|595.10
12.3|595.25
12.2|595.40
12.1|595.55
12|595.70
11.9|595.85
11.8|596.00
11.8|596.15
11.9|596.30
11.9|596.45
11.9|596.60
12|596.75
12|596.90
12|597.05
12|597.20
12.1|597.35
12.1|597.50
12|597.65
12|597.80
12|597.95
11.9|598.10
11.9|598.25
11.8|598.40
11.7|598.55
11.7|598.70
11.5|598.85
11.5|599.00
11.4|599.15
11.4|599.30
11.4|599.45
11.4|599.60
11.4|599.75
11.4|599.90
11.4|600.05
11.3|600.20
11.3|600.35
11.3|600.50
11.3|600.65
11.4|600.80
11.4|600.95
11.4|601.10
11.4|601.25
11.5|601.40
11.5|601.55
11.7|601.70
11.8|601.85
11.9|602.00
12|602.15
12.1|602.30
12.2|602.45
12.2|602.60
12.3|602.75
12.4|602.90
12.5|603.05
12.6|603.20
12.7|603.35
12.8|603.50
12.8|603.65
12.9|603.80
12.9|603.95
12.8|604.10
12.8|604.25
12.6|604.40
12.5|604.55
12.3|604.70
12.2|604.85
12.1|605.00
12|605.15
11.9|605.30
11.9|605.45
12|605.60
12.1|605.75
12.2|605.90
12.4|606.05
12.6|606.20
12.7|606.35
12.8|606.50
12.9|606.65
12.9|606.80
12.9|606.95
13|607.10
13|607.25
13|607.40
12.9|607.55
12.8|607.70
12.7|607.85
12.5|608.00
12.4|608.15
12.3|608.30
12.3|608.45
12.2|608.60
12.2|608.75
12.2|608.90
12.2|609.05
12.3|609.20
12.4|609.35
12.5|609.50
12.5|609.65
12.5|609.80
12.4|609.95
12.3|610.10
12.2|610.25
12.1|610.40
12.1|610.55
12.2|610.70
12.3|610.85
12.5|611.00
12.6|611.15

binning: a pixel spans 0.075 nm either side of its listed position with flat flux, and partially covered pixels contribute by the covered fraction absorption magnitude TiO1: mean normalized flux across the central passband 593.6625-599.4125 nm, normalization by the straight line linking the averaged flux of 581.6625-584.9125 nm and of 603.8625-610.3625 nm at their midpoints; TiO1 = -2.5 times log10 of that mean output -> 0.04 mag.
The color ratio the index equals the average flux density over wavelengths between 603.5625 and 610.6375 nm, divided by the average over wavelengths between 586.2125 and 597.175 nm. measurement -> 1.08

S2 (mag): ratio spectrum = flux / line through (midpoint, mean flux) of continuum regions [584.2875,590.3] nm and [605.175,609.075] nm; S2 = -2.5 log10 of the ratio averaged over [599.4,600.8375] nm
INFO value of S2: 0.06 mag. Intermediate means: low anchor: 11.2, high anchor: 12.5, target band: 11.4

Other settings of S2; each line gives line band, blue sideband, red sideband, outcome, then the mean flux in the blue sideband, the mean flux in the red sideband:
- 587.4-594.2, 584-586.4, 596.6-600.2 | 0.07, 12.1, 11.7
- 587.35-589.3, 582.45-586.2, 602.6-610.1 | 0.16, 12.3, 12.5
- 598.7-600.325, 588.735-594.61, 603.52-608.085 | 0.05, 11.3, 12.6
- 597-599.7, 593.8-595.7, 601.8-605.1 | 0.05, 12.3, 12.4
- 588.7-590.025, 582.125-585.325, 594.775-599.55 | 0.27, 12.5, 11.9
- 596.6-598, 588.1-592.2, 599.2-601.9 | -0.08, 10.7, 11.4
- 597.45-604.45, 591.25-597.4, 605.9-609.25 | 0.04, 12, 12.6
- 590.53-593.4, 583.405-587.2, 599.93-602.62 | 0.02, 12.1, 11.6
